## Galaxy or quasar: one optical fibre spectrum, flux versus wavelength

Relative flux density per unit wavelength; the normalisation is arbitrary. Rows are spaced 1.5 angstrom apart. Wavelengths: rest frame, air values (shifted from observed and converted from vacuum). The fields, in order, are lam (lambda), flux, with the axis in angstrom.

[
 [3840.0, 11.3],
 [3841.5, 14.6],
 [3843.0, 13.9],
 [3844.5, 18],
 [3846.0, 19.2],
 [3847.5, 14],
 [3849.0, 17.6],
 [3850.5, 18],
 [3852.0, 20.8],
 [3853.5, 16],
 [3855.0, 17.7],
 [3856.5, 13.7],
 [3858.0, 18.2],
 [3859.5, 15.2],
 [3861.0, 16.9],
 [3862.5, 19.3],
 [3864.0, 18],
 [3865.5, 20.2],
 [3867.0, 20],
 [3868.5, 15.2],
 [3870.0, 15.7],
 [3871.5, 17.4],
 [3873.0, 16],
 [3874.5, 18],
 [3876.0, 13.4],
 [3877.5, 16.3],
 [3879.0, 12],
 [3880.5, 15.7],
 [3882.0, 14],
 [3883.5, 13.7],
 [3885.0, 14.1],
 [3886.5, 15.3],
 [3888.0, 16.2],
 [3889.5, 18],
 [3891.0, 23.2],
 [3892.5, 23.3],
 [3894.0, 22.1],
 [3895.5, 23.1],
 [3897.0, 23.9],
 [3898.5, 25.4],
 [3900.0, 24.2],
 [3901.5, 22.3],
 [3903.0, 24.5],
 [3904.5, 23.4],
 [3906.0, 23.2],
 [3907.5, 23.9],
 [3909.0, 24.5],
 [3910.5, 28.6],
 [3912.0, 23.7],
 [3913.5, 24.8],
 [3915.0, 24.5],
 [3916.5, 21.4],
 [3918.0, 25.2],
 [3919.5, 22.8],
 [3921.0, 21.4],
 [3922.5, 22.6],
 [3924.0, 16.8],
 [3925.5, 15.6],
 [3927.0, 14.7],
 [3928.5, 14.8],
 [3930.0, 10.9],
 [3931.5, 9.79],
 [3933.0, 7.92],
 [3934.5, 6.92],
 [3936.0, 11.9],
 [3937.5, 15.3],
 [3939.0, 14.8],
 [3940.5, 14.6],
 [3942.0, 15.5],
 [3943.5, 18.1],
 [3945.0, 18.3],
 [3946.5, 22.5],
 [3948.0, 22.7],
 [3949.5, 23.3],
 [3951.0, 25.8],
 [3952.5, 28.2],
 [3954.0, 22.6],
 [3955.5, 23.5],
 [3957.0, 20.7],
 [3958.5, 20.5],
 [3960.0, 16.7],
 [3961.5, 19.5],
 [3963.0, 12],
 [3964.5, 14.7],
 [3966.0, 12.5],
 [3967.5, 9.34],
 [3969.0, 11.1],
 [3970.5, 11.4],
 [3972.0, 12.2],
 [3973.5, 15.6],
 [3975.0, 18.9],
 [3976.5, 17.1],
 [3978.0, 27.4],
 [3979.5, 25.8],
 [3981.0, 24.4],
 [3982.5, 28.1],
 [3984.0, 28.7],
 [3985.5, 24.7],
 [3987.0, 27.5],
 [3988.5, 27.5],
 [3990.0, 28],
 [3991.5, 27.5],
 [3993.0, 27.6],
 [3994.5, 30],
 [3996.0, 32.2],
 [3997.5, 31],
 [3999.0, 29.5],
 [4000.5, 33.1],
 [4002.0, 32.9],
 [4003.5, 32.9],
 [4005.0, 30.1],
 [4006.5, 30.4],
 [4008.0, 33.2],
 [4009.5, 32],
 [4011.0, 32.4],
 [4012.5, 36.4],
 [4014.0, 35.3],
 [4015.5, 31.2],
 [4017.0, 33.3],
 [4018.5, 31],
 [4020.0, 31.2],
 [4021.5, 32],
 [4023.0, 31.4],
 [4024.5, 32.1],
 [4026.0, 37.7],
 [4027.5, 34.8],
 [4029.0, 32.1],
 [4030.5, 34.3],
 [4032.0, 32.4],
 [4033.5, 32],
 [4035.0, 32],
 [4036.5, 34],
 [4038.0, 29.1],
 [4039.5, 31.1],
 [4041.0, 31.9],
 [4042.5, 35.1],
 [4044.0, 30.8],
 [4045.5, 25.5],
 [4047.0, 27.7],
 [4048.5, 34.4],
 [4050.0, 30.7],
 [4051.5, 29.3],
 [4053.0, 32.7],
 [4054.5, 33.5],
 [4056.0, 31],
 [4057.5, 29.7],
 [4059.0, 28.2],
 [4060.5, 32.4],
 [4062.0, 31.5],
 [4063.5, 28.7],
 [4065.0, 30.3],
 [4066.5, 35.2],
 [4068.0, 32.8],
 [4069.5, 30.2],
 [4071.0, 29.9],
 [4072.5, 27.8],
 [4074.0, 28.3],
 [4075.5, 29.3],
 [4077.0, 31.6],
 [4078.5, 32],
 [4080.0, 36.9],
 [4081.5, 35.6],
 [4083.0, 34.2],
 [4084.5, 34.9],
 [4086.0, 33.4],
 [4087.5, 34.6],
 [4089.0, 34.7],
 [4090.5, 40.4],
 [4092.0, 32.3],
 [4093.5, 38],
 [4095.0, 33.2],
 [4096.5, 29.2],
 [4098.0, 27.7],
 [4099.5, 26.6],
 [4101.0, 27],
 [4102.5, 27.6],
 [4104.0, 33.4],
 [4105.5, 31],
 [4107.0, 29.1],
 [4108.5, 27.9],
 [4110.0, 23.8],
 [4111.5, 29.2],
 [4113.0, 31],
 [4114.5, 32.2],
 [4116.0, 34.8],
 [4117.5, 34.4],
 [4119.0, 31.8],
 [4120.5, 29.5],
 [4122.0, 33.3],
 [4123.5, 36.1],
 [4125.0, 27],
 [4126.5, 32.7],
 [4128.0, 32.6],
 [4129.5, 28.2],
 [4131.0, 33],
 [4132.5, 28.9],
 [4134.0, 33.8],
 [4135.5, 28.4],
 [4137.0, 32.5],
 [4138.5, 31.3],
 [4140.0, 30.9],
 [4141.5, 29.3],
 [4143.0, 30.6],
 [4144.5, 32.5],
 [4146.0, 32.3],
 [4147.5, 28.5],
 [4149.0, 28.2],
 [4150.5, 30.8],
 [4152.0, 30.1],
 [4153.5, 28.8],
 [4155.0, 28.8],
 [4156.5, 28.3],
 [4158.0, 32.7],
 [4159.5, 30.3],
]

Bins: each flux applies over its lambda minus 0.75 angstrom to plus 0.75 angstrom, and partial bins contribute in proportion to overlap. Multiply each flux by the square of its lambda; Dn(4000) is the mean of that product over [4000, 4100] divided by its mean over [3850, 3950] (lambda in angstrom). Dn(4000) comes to 1.87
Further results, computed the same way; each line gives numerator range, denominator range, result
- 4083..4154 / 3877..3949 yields 1.83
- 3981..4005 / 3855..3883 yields 1.90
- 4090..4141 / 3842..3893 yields 2.09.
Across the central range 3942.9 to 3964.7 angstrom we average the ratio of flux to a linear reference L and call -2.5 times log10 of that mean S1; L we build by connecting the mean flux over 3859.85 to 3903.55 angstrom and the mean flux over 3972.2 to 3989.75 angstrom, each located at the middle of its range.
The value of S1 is 0.08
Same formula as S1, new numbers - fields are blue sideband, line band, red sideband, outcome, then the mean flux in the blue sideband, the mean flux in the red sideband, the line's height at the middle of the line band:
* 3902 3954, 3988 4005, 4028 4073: -0.159 mag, 19.6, 31.2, 26.1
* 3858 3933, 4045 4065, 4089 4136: -0.092 mag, 19.2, 31.2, 28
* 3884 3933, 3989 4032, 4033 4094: -0.138 mag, 20.6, 32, 28.1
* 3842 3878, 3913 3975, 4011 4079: 0.326 mag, 17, 31.6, 23.7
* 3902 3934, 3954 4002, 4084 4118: 0.078 mag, 20.2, 31.5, 23.9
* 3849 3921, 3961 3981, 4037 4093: 0.493 mag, 19.6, 31.9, 25.5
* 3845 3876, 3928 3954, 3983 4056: 0.418 mag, 17.3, 31.4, 24.4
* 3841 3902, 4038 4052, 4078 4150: -0.112 mag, 17.8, 31.6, 27.7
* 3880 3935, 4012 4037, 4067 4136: -0.227 mag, 19.7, 31.6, 26.9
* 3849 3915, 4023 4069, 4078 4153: -0.142 mag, 19.3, 31.5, 27.9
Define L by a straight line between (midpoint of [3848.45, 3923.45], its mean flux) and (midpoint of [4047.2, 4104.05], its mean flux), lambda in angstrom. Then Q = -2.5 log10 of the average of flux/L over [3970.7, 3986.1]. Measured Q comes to 0.17 mag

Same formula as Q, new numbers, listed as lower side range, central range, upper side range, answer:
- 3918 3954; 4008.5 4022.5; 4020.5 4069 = -0.17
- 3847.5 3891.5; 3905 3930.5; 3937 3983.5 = -0.19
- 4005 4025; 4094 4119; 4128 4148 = 0.04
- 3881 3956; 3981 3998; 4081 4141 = -0.17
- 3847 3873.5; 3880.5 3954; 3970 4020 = 0.11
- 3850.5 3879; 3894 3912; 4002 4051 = -0.17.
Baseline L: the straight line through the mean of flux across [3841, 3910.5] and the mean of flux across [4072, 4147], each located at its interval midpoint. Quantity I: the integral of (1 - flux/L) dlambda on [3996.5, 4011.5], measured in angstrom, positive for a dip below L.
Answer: -3.5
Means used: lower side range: 18.6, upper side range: 31.5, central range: 31.7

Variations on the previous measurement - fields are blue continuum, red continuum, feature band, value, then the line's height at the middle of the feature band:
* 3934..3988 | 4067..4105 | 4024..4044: -4.7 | 26.7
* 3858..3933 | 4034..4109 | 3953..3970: 5.0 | 23.8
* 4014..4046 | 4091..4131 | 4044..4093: -0.5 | 31.6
